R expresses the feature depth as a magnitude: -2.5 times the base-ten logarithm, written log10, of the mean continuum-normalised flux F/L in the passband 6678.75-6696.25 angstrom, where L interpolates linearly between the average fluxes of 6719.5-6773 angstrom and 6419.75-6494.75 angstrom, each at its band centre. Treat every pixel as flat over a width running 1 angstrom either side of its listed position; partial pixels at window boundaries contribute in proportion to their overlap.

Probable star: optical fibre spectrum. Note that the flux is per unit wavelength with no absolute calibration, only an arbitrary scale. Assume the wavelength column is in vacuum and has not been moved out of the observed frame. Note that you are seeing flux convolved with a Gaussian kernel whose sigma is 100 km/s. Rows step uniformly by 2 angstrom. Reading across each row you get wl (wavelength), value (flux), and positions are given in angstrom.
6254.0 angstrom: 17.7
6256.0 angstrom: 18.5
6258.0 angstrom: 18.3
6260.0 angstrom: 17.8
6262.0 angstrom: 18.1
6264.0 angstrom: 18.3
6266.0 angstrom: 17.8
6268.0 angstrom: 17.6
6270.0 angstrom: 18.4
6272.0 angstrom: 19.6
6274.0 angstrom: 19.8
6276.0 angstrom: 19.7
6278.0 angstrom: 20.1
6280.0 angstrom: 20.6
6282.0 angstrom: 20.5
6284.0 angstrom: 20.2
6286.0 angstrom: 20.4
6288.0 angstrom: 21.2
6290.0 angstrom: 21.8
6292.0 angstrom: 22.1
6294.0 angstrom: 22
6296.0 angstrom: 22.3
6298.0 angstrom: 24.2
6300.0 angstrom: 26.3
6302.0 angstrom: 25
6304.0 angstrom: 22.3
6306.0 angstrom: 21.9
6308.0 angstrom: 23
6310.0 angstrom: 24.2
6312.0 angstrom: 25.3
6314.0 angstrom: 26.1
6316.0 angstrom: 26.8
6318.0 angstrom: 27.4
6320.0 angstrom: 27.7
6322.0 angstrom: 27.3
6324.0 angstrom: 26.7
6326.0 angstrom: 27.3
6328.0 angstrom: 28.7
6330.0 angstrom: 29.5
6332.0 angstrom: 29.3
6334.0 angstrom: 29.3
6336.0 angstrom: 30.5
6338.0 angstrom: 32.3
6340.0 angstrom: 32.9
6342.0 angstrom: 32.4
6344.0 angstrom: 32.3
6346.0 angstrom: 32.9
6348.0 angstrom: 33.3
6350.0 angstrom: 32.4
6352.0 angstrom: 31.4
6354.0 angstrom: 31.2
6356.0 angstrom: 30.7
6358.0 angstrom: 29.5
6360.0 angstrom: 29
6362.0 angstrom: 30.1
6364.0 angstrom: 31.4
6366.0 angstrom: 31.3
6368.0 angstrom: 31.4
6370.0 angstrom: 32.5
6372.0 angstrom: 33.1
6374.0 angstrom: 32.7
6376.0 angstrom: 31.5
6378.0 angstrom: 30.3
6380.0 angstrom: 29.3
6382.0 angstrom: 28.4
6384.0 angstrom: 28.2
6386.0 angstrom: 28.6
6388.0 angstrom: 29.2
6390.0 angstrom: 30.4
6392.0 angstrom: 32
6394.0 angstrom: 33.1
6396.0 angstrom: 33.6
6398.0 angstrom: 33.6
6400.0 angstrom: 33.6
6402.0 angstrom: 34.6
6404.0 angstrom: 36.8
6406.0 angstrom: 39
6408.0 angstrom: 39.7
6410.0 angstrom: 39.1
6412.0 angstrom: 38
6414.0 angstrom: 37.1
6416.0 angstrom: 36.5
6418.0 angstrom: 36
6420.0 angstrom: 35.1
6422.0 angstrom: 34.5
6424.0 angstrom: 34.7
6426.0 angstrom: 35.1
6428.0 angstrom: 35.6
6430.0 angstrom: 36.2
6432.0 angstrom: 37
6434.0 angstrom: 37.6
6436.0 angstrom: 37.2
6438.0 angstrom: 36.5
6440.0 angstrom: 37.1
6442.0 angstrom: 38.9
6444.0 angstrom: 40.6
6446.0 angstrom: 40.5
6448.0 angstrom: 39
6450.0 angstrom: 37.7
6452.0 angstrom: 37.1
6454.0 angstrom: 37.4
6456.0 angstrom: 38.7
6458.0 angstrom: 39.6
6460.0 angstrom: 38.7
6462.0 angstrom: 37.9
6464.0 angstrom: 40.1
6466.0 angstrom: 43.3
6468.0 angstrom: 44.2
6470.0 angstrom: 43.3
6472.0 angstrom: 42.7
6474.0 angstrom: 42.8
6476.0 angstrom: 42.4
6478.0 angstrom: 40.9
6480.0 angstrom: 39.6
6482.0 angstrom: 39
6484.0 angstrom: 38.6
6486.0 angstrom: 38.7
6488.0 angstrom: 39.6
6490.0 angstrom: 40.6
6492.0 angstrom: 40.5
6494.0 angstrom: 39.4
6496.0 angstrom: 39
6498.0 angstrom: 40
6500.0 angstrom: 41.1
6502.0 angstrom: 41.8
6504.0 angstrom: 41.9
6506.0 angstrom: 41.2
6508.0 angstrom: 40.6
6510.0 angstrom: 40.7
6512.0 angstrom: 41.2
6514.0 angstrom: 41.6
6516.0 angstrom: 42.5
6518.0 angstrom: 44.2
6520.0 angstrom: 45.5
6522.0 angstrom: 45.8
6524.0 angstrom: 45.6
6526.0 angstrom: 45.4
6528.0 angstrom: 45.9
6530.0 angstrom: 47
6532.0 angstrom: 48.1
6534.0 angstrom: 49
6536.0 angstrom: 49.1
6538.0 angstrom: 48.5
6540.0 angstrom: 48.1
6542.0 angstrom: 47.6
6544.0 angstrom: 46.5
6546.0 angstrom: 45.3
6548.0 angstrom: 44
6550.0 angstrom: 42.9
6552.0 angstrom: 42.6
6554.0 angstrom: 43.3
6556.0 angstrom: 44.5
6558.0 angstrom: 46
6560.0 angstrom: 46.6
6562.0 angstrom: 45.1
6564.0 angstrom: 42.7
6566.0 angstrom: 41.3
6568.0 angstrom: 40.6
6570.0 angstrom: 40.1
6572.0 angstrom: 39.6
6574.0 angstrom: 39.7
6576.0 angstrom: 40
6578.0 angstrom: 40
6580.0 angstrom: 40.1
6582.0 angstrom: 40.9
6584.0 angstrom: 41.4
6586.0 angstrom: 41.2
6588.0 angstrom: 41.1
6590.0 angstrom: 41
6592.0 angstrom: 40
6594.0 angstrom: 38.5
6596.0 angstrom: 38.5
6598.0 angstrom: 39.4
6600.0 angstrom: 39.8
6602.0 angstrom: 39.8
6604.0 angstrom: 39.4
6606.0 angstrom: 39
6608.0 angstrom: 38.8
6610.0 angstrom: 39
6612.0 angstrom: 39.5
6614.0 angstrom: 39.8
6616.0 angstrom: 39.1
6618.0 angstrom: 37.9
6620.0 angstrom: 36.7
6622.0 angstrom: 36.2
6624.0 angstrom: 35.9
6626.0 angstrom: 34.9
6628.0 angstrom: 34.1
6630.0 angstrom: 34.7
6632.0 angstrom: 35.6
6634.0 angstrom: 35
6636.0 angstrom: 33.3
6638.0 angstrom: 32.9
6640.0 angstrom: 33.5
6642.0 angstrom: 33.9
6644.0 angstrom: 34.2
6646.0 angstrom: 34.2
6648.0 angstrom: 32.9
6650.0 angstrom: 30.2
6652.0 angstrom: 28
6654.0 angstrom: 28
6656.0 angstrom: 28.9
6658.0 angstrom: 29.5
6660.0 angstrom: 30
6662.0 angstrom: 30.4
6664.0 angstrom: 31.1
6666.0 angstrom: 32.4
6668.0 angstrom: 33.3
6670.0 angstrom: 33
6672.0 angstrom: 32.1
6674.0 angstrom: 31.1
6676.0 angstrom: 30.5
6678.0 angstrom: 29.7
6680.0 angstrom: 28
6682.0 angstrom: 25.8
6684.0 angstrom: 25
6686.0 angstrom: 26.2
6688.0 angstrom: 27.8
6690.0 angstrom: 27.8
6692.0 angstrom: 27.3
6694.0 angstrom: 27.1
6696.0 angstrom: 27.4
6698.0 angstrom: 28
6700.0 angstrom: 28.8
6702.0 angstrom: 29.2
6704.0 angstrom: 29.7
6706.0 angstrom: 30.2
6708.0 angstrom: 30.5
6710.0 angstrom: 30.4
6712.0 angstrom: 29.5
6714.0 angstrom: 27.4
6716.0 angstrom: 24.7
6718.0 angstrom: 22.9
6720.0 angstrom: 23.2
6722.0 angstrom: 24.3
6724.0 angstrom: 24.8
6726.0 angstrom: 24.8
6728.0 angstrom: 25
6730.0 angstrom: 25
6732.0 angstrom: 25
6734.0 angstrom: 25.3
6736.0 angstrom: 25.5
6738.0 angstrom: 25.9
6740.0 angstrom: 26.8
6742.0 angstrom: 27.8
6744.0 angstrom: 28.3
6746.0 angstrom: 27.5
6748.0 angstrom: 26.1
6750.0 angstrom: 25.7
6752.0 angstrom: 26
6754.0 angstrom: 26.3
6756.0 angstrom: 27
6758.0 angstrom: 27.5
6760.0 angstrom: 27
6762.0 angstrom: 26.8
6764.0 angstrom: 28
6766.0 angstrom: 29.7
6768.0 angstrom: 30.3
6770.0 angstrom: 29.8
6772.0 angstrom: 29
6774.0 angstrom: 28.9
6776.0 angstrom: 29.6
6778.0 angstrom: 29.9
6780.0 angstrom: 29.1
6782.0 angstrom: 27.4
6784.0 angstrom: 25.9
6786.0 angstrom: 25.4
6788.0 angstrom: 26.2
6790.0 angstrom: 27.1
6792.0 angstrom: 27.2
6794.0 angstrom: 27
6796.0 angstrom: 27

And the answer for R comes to 0.08 mag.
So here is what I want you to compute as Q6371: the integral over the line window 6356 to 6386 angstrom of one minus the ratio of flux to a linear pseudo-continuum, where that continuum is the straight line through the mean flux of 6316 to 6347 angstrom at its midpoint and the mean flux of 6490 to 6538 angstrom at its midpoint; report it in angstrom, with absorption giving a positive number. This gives 1.9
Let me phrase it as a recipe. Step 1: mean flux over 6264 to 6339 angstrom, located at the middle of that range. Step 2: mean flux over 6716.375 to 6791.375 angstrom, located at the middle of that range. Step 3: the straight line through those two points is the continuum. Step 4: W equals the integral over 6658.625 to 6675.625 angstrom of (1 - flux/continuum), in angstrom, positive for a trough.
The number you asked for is -3.5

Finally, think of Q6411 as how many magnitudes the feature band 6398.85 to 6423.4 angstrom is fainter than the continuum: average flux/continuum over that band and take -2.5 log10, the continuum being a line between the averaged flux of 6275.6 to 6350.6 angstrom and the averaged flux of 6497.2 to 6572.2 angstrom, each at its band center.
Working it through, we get -0.08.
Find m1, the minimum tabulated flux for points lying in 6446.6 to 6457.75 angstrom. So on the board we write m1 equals 37.1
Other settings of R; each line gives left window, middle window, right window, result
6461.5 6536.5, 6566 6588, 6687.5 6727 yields -0.105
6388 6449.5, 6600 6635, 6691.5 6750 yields -0.239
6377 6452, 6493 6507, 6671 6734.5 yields -0.231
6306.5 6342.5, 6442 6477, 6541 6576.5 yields -0.098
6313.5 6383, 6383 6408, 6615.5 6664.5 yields -0.076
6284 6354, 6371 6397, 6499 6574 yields 0.044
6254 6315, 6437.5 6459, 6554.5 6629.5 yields -0.232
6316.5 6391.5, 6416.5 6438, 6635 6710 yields -0.187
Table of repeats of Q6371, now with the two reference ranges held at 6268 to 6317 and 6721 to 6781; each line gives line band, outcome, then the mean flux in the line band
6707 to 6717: -0.69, 28.5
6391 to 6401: -4.26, 33.2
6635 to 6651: -4.45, 33.1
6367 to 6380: -4.91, 31.7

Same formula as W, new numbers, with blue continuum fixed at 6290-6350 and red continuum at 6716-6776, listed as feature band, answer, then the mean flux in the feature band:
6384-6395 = -1.3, 30.4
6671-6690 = -1.2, 28.4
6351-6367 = -2.0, 30.6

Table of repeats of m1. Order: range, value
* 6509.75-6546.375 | 40.7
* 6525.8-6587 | 39.6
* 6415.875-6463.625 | 34.5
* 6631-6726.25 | 22.9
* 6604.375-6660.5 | 28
